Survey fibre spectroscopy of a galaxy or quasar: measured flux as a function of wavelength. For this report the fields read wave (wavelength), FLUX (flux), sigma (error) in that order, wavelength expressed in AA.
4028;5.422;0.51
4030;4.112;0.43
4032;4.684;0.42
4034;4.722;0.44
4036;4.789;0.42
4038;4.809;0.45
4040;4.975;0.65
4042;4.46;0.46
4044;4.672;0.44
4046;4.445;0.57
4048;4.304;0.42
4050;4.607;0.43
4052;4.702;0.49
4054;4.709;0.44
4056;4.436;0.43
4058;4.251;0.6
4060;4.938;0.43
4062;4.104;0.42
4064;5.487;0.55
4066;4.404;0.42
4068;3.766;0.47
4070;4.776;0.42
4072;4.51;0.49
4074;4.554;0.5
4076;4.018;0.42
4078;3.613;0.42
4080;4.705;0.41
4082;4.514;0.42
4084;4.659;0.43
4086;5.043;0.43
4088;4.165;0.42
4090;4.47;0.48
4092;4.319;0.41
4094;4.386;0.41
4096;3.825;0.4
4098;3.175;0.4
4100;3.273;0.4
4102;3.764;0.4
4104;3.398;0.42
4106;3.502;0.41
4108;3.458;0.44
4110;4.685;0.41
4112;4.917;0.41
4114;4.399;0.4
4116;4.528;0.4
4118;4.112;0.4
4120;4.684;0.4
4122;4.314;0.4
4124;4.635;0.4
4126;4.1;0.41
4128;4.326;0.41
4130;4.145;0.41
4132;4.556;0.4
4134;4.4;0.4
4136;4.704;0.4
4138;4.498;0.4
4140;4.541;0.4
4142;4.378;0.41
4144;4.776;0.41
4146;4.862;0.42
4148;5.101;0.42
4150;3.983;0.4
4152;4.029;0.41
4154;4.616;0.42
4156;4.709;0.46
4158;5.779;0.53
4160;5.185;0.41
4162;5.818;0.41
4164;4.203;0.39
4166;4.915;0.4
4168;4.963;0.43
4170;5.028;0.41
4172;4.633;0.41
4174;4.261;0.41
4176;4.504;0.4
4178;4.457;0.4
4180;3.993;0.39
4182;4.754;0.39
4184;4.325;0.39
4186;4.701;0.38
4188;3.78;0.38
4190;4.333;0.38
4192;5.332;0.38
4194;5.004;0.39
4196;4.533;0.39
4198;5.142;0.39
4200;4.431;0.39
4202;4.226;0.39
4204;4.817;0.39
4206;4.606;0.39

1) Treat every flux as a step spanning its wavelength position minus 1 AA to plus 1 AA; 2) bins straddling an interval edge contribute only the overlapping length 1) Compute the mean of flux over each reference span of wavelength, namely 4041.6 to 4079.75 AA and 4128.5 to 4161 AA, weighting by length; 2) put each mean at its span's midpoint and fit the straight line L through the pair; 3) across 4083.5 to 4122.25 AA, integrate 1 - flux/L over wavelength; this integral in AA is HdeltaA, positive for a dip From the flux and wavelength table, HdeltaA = 3.5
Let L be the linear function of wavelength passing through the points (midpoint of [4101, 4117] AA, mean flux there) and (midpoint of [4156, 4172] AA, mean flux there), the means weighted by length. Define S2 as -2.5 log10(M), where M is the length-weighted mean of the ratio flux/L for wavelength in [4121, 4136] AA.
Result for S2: 0.01 mag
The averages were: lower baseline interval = 4.08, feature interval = 4.38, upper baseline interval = 5.07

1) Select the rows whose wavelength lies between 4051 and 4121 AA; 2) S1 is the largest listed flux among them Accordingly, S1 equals 5.487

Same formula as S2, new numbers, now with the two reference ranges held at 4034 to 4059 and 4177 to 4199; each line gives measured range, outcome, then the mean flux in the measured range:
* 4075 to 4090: 0.049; 4.39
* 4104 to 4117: 0.101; 4.18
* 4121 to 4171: -0.018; 4.66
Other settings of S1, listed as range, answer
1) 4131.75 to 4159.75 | 5.779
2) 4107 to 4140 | 4.917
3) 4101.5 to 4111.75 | 4.685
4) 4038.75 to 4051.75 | 4.975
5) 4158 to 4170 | 5.818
